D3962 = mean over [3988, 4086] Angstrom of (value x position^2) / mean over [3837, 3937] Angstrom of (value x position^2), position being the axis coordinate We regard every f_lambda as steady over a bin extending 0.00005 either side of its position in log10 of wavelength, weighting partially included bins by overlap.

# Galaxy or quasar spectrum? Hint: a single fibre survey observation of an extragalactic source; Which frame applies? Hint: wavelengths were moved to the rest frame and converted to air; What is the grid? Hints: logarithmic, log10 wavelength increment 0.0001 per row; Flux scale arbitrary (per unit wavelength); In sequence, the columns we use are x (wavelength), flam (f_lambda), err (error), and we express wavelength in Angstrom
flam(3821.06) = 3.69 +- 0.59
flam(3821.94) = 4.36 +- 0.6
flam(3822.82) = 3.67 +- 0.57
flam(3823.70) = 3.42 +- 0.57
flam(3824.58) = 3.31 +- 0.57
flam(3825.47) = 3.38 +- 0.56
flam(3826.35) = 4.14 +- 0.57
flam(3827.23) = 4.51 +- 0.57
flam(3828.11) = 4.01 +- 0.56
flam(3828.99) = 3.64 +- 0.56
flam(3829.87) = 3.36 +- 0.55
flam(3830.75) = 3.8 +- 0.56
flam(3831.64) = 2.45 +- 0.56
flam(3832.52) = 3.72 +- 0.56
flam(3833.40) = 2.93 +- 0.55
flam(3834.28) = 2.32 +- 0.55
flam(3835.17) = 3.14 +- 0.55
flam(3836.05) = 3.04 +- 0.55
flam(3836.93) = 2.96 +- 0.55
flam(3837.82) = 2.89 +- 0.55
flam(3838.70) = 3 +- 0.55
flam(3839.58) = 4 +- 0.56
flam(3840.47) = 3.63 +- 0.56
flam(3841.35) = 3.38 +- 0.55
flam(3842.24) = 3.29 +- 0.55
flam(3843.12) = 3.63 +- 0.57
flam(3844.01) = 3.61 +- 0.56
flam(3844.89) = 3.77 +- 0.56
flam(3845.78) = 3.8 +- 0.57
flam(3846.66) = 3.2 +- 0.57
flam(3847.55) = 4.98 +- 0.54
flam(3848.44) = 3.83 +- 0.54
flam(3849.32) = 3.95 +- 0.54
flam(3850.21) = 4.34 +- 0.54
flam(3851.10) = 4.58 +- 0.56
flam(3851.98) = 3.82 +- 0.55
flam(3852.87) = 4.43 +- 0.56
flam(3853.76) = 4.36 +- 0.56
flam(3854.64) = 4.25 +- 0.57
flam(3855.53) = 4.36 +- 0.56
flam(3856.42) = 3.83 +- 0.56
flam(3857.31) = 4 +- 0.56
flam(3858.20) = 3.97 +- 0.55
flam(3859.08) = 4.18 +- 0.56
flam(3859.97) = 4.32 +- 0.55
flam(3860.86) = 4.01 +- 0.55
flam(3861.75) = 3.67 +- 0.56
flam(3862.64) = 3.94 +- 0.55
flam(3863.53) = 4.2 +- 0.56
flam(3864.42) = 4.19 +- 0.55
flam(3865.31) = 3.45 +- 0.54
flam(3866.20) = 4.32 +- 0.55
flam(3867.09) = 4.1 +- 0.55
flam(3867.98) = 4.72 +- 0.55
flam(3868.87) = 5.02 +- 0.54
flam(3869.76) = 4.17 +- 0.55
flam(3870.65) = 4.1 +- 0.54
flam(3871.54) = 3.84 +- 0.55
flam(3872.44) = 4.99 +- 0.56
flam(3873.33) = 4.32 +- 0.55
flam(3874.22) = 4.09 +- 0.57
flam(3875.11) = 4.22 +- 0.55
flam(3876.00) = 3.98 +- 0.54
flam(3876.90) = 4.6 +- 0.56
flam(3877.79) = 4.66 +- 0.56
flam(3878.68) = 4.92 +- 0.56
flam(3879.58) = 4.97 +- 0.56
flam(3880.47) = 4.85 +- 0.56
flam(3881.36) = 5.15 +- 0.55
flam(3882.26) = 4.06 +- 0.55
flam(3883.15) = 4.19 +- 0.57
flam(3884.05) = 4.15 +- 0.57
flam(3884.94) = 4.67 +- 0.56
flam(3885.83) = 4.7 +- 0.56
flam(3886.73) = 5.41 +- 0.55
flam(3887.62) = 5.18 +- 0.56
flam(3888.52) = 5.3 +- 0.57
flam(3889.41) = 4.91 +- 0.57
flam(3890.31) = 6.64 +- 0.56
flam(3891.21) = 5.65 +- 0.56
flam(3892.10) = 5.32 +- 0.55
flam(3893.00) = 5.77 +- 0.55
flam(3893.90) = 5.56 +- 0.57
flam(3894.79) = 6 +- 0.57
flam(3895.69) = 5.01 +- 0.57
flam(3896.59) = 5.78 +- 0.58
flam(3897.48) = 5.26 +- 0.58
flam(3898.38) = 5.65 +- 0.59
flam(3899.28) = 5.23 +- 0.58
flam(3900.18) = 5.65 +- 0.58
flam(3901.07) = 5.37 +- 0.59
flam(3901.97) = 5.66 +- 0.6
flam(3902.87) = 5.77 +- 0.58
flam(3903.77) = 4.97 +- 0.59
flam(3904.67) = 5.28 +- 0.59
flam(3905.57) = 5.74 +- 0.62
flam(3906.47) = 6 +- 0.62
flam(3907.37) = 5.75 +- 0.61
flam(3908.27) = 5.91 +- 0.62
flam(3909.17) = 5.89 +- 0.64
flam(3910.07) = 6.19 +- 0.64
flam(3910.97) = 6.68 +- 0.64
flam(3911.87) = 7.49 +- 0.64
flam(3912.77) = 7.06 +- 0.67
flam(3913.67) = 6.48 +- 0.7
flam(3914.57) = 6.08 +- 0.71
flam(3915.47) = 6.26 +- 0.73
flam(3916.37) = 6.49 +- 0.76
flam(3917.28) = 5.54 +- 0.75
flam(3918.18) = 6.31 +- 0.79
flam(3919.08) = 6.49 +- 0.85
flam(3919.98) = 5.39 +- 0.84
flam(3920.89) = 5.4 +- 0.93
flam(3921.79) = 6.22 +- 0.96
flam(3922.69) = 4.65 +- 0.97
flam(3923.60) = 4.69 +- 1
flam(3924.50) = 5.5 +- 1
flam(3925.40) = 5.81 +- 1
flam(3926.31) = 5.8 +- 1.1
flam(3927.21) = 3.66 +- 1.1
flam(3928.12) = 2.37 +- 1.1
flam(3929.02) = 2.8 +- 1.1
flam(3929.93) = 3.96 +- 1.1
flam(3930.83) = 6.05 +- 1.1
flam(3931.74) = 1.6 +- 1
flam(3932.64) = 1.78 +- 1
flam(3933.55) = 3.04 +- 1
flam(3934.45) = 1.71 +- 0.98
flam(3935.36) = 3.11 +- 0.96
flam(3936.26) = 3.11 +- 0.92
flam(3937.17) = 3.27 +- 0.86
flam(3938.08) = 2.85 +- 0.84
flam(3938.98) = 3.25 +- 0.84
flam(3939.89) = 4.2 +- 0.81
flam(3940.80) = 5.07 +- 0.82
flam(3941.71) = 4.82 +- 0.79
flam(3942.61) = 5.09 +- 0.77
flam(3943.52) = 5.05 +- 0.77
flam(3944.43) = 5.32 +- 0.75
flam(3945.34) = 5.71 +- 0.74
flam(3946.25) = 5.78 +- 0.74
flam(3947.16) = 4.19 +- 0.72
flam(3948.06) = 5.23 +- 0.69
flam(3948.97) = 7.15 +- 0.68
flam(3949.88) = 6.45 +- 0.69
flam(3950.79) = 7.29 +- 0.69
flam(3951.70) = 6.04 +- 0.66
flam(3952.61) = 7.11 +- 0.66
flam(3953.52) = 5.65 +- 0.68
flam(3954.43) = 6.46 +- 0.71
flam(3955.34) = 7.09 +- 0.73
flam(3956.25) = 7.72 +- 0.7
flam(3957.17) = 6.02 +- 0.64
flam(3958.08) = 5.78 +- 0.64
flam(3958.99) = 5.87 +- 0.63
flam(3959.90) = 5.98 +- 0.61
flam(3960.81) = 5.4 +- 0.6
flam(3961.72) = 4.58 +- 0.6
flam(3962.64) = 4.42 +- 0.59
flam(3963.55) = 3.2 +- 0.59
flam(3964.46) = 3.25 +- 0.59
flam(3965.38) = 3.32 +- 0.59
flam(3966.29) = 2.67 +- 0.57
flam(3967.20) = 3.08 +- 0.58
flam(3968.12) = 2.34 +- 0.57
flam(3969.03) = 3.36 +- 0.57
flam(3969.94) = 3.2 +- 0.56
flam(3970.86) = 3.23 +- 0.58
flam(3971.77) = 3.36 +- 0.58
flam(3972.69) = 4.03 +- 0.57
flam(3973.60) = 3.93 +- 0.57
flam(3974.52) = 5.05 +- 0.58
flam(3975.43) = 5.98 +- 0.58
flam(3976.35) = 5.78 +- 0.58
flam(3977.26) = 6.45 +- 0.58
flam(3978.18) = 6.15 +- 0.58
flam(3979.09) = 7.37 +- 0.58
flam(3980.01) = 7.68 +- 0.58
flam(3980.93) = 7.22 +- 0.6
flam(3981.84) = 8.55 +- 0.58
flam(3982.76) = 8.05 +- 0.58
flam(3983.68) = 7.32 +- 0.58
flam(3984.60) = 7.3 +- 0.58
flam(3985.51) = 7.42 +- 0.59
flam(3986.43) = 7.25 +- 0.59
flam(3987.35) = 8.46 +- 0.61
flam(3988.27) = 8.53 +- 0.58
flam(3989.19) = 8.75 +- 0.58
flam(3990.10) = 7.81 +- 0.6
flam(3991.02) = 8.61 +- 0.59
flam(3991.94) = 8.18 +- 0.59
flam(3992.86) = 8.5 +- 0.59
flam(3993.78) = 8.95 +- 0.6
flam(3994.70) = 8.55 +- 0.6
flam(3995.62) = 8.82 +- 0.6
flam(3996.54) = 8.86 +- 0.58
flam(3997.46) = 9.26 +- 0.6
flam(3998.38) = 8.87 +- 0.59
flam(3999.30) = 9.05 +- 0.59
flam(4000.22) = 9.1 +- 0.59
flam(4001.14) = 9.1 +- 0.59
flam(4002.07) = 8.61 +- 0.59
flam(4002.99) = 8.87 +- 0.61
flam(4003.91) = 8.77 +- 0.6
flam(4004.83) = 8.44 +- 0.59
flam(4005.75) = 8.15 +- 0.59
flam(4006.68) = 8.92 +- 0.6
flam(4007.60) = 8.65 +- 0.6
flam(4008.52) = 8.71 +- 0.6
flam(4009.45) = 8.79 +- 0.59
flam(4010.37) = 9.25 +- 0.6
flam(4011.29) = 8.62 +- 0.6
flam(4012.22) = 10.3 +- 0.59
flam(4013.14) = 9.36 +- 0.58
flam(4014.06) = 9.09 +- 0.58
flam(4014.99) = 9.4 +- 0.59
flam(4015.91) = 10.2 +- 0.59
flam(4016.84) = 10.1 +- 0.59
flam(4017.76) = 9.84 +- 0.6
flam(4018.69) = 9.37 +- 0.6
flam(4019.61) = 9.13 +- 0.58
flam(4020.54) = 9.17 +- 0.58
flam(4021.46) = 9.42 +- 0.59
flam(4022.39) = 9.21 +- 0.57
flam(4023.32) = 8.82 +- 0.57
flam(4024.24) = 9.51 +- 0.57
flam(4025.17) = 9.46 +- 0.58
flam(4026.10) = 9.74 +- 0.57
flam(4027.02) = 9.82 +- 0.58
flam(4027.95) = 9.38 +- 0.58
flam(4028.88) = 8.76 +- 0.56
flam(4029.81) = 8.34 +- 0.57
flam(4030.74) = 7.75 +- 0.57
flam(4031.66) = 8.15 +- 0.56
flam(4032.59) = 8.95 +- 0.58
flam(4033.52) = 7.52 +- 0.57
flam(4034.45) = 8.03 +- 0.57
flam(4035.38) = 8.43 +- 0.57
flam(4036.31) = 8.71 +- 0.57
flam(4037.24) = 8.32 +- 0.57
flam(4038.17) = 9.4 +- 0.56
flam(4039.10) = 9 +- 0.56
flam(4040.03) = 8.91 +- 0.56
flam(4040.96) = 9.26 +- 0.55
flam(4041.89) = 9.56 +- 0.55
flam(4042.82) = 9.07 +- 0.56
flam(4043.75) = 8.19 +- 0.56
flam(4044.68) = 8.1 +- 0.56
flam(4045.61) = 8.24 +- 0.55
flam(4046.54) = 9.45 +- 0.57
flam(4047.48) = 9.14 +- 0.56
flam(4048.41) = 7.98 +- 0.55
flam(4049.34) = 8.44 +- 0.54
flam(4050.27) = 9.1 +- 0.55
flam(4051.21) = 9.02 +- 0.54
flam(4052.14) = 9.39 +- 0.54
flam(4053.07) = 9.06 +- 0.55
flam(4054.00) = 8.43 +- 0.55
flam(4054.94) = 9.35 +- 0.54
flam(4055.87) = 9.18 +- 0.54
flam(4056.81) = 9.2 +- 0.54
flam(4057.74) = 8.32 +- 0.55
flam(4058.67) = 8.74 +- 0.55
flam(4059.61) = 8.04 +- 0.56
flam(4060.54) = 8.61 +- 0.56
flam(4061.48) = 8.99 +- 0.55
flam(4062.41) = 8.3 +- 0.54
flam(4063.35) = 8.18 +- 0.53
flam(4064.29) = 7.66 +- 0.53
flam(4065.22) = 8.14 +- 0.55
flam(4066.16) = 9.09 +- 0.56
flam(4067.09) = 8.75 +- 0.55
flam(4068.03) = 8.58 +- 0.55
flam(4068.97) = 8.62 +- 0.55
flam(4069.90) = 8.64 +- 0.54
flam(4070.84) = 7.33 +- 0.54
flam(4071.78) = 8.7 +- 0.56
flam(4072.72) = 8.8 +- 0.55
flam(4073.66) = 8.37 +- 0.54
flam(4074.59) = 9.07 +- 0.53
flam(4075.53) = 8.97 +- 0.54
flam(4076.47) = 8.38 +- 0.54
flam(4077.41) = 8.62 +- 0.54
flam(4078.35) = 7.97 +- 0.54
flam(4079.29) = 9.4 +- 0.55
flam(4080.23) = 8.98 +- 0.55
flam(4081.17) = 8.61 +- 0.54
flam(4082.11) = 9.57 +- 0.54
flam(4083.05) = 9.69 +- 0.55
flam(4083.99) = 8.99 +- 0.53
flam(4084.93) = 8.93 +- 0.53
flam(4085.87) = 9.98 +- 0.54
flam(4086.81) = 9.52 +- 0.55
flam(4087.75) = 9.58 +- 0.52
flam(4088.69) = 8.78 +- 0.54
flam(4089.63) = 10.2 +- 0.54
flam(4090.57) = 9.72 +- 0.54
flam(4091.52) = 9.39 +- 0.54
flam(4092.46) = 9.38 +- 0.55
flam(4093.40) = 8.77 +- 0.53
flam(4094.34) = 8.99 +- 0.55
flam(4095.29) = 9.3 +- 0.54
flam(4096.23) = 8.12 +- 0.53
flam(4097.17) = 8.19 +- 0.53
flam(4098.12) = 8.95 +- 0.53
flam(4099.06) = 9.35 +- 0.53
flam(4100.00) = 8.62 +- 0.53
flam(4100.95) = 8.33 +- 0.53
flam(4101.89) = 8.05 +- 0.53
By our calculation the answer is 2.04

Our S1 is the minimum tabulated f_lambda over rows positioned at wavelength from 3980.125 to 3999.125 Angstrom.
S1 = 7.22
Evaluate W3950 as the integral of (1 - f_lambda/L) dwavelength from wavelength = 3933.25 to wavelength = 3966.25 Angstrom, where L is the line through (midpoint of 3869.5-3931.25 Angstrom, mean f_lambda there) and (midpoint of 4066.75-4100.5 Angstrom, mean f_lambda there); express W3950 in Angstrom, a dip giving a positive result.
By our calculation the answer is 6.8 Angstrom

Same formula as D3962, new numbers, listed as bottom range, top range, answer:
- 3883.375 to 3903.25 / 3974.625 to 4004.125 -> 1.57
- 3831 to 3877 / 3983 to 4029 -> 2.48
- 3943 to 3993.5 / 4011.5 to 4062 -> 1.56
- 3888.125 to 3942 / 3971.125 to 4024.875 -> 1.69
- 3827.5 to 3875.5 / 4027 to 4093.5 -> 2.53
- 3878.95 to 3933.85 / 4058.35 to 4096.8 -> 1.83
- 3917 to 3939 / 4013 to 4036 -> 2.28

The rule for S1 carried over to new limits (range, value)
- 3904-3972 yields 1.6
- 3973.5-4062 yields 3.93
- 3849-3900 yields 3.45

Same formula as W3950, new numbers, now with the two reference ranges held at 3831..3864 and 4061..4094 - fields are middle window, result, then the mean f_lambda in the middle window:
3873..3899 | -2.3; 5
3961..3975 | 6.2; 3.57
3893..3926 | -4.5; 5.81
